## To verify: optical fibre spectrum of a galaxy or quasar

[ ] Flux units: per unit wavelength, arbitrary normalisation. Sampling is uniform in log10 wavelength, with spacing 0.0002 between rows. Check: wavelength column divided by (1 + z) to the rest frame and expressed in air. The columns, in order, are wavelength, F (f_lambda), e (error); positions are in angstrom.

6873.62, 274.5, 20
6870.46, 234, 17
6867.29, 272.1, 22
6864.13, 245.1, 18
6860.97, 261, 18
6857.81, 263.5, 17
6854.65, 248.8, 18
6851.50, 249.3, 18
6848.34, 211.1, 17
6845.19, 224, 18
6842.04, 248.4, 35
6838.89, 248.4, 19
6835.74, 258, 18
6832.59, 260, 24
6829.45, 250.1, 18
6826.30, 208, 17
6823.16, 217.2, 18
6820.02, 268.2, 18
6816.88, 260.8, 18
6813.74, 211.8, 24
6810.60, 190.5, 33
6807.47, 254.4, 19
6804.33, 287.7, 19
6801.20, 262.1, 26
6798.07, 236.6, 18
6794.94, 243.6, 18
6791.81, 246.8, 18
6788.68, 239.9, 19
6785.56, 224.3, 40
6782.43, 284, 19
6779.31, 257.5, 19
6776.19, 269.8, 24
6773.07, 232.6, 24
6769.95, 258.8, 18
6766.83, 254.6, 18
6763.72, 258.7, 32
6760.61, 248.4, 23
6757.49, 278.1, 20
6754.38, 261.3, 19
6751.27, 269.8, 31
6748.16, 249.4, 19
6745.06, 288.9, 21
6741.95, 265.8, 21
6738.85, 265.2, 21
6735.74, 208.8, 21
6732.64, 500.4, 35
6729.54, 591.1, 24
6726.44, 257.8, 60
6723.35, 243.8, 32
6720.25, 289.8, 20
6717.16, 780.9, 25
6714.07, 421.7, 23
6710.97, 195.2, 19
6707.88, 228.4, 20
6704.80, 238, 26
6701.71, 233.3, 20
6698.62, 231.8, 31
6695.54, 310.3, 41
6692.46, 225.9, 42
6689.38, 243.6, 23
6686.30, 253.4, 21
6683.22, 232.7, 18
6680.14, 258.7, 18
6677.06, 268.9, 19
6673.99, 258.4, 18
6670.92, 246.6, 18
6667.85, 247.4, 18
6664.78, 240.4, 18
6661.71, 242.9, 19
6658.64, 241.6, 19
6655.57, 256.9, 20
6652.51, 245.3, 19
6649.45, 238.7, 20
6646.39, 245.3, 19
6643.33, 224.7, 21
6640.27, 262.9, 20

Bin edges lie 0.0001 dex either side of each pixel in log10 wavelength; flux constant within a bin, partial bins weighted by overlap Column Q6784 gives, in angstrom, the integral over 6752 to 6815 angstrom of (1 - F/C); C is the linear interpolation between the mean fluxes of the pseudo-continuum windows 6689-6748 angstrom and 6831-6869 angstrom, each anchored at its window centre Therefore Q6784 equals 7.3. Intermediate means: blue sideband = 317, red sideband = 249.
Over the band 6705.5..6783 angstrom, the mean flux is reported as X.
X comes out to 306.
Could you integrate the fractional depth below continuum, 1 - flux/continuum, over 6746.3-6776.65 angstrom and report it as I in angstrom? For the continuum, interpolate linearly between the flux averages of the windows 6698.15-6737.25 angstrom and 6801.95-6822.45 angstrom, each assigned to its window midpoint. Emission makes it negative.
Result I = 4.0 angstrom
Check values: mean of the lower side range 343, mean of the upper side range 245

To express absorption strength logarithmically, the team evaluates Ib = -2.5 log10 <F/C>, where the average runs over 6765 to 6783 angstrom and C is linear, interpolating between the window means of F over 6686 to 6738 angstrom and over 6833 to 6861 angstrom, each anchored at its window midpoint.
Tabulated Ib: 0.11 mag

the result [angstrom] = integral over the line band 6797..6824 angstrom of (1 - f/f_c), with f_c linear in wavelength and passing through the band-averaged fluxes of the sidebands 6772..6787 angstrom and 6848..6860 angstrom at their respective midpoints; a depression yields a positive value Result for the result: 0.80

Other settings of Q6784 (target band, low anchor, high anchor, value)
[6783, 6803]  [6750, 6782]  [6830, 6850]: 0.7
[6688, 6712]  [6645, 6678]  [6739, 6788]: 1.3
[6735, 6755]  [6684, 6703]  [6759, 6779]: -0.6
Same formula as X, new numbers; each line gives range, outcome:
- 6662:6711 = 246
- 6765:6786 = 256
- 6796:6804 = 255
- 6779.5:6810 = 251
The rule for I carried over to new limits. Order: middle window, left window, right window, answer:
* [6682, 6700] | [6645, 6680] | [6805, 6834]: -0.2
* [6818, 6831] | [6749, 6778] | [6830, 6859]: 0.6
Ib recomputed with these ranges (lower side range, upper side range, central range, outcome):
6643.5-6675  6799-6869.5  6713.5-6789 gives -0.25 mag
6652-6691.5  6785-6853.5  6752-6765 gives -0.08 mag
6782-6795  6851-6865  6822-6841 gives 0.04 mag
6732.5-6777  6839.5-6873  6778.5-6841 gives 0.05 mag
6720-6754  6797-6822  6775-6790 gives 0.06 mag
